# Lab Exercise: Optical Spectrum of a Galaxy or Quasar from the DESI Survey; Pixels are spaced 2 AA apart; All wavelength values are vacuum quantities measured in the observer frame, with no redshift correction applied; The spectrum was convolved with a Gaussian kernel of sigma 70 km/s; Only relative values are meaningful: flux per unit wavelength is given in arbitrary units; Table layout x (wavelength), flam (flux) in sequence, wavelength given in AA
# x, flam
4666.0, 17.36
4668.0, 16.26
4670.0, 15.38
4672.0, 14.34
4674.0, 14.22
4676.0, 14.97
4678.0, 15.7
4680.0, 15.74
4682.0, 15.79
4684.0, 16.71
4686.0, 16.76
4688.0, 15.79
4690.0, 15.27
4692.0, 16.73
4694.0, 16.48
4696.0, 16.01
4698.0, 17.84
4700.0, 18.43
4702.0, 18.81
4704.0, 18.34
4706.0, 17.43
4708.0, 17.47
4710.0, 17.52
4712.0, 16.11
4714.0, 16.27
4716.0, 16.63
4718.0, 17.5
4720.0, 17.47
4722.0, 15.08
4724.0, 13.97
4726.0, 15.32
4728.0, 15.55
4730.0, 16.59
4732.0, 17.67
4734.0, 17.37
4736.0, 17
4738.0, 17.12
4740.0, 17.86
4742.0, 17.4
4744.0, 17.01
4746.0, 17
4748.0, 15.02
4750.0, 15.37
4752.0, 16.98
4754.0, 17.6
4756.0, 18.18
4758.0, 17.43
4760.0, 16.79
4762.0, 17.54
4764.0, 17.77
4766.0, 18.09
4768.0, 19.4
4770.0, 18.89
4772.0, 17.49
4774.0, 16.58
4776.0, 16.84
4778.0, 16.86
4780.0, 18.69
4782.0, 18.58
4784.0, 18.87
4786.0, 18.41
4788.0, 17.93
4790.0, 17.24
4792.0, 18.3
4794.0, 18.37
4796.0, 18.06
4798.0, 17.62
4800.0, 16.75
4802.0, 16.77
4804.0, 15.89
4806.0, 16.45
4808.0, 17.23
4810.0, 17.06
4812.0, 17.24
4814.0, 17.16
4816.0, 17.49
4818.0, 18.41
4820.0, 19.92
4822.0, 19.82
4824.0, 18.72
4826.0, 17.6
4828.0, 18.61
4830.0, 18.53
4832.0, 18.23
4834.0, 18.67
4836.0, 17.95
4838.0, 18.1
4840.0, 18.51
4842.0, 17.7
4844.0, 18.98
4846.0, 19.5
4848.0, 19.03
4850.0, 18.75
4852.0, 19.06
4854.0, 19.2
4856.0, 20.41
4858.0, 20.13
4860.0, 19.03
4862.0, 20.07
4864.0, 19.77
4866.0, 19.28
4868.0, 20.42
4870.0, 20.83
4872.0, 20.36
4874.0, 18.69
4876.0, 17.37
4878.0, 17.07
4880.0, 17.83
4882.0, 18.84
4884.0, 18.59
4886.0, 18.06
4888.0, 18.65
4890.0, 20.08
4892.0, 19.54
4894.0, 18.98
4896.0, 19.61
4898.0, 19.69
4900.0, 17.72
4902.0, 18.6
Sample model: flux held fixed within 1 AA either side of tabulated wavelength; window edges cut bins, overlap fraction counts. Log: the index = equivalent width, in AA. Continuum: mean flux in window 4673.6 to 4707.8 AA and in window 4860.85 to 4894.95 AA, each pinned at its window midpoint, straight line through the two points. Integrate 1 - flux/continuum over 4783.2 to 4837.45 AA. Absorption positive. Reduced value 0.9 AA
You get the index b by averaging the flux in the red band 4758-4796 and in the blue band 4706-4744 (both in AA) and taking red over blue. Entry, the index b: 1.07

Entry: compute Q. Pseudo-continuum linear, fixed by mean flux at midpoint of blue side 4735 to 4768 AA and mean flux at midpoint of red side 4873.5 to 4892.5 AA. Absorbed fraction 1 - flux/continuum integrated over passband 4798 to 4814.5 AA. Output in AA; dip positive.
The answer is 0.8 AA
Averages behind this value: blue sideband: 17.2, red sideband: 18.4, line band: 16.9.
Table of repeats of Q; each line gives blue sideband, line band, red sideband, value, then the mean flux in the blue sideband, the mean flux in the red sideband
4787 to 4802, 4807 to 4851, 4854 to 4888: 0.06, 17.7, 19.2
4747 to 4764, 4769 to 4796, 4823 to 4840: -0.80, 16.9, 18.3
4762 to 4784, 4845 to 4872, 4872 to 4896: -1.75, 17.9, 18.6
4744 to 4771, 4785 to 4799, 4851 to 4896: -0.06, 17.4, 19.2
